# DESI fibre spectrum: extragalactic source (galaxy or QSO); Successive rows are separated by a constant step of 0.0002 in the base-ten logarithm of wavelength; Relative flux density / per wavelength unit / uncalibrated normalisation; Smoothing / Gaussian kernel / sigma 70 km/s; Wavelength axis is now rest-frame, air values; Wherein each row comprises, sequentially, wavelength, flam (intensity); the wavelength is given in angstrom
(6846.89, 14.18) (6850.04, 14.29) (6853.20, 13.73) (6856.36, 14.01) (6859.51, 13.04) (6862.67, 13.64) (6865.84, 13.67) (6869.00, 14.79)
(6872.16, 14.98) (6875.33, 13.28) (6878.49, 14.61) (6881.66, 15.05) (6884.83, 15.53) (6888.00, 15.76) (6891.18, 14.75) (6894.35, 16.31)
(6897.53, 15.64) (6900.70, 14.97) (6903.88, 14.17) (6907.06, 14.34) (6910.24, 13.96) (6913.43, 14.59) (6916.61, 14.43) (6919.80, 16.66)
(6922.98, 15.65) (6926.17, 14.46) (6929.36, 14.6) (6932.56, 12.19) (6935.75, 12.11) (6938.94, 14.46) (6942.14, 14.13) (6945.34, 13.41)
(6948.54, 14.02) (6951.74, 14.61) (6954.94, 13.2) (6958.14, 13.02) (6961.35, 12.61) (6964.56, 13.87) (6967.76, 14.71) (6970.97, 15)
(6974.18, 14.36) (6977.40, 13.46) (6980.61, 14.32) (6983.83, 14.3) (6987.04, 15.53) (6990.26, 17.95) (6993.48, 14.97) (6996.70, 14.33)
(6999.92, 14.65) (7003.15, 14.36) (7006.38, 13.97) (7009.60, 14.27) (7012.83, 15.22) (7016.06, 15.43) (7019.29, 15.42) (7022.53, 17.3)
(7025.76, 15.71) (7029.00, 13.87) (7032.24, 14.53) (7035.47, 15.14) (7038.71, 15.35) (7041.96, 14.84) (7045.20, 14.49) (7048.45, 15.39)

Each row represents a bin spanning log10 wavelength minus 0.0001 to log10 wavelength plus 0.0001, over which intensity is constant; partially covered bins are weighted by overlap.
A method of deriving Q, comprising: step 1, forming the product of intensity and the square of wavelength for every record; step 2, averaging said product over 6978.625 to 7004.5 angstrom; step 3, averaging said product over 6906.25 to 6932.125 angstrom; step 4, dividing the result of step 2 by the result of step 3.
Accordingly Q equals 1.0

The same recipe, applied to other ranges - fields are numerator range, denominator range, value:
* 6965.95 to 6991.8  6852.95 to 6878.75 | 1.11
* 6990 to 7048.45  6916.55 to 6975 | 1.09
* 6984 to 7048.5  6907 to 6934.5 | 1.07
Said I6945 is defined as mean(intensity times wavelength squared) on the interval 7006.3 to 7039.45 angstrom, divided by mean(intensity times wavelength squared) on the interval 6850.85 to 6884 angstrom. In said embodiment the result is 1.1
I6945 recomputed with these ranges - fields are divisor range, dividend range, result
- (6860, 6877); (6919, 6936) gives 1.04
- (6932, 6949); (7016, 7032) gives 1.18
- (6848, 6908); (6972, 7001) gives 1.05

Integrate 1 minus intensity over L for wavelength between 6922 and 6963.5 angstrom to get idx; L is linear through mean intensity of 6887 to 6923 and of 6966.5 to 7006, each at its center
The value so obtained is 3.45 angstrom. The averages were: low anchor 15.1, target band 13.7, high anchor 14.8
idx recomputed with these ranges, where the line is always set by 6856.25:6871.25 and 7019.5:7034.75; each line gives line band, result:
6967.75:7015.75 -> 0.8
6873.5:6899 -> -1.9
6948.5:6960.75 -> 0.9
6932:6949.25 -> 1.3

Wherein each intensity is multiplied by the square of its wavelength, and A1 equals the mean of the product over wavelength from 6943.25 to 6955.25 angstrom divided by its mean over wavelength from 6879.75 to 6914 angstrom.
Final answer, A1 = 0.9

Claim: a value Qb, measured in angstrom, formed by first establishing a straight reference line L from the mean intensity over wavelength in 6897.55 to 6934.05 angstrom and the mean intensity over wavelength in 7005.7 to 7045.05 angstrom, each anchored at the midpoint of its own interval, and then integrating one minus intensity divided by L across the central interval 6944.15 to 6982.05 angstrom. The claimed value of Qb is 2.37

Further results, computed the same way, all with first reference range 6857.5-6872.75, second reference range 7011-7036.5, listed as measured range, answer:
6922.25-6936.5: 0.7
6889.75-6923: -1.6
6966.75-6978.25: 0.4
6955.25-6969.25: 1.2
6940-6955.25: 0.7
